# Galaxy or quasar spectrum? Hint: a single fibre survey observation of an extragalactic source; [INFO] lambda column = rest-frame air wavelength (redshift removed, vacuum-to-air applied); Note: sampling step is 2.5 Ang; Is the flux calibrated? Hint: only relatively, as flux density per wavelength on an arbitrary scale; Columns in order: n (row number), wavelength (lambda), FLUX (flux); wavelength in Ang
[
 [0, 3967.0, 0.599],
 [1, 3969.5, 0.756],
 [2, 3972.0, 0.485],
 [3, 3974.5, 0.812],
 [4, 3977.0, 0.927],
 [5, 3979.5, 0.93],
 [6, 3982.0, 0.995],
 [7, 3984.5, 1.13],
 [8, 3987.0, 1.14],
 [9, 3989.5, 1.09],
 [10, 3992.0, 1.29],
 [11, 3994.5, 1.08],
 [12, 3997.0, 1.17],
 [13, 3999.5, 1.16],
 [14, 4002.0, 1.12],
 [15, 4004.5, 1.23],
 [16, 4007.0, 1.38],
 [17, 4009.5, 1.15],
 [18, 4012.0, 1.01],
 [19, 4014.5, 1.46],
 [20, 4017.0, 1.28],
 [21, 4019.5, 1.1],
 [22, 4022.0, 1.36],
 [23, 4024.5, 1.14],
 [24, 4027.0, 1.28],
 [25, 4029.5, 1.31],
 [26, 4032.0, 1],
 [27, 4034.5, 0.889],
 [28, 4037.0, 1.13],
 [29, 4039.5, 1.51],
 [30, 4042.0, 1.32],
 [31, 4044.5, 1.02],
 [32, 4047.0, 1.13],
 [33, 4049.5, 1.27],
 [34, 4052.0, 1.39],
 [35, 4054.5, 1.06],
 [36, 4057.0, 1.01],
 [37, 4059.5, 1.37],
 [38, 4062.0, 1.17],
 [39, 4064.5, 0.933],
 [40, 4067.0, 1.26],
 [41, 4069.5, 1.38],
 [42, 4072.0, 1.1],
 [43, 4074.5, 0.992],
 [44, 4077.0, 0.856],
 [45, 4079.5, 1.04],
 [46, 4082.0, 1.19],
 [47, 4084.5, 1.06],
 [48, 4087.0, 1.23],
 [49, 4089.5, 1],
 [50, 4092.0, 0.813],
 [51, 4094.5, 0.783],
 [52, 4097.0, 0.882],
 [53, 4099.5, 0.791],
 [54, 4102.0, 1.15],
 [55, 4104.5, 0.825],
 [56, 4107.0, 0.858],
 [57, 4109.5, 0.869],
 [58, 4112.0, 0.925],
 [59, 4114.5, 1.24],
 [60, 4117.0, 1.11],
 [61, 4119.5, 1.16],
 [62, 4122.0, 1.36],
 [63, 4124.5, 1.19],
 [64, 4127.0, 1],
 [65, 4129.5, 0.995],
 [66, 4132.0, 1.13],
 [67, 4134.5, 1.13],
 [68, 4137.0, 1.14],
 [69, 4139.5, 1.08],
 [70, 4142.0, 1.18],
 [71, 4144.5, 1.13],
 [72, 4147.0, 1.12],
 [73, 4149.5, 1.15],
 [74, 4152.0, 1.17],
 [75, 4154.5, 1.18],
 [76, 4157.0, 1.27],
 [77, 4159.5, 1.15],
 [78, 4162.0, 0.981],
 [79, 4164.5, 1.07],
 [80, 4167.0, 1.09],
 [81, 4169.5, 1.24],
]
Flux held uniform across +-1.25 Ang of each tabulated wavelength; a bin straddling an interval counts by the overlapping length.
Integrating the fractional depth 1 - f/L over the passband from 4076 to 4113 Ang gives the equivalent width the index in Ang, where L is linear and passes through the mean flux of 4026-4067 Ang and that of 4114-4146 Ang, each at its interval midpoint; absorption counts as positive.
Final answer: 6.5 Ang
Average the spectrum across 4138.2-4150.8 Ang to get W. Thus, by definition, 1.13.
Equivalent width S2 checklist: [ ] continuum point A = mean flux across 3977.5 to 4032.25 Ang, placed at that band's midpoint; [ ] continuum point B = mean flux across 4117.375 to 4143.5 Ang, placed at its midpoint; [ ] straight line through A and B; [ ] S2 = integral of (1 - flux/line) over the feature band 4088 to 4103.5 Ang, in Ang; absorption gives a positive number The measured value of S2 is 3.2 Ang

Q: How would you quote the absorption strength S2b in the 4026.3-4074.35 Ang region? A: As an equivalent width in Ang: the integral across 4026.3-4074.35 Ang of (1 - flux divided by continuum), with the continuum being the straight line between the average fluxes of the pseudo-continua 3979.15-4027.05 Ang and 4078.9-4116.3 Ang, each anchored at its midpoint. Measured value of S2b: -4.6 Ang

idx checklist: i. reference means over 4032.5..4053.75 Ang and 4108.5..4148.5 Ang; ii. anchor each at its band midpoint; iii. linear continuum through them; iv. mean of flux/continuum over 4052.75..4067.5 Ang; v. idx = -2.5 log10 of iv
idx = 0.041 mag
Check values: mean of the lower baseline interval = 1.2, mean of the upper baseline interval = 1.11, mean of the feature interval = 1.14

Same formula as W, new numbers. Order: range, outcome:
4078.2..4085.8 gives 1.1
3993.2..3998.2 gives 1.13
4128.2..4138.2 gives 1.1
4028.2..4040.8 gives 1.17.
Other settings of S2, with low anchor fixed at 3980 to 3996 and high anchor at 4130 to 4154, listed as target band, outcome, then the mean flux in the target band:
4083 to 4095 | 1.4 Ang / 0.994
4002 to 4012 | -0.8 Ang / 1.21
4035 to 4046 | -1.0 Ang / 1.22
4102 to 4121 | 2.0 Ang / 1.01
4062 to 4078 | 0.4 Ang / 1.1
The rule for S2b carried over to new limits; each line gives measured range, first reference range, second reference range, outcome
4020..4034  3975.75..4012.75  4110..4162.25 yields -0.87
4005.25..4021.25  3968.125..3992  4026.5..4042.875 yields -2.03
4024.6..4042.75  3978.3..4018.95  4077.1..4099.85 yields -1.80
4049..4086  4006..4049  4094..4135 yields -0.45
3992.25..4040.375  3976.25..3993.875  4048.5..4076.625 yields -3.70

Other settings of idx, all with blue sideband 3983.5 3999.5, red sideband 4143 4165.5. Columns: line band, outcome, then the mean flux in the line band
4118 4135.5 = 0.00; 1.14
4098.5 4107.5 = 0.24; 0.913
